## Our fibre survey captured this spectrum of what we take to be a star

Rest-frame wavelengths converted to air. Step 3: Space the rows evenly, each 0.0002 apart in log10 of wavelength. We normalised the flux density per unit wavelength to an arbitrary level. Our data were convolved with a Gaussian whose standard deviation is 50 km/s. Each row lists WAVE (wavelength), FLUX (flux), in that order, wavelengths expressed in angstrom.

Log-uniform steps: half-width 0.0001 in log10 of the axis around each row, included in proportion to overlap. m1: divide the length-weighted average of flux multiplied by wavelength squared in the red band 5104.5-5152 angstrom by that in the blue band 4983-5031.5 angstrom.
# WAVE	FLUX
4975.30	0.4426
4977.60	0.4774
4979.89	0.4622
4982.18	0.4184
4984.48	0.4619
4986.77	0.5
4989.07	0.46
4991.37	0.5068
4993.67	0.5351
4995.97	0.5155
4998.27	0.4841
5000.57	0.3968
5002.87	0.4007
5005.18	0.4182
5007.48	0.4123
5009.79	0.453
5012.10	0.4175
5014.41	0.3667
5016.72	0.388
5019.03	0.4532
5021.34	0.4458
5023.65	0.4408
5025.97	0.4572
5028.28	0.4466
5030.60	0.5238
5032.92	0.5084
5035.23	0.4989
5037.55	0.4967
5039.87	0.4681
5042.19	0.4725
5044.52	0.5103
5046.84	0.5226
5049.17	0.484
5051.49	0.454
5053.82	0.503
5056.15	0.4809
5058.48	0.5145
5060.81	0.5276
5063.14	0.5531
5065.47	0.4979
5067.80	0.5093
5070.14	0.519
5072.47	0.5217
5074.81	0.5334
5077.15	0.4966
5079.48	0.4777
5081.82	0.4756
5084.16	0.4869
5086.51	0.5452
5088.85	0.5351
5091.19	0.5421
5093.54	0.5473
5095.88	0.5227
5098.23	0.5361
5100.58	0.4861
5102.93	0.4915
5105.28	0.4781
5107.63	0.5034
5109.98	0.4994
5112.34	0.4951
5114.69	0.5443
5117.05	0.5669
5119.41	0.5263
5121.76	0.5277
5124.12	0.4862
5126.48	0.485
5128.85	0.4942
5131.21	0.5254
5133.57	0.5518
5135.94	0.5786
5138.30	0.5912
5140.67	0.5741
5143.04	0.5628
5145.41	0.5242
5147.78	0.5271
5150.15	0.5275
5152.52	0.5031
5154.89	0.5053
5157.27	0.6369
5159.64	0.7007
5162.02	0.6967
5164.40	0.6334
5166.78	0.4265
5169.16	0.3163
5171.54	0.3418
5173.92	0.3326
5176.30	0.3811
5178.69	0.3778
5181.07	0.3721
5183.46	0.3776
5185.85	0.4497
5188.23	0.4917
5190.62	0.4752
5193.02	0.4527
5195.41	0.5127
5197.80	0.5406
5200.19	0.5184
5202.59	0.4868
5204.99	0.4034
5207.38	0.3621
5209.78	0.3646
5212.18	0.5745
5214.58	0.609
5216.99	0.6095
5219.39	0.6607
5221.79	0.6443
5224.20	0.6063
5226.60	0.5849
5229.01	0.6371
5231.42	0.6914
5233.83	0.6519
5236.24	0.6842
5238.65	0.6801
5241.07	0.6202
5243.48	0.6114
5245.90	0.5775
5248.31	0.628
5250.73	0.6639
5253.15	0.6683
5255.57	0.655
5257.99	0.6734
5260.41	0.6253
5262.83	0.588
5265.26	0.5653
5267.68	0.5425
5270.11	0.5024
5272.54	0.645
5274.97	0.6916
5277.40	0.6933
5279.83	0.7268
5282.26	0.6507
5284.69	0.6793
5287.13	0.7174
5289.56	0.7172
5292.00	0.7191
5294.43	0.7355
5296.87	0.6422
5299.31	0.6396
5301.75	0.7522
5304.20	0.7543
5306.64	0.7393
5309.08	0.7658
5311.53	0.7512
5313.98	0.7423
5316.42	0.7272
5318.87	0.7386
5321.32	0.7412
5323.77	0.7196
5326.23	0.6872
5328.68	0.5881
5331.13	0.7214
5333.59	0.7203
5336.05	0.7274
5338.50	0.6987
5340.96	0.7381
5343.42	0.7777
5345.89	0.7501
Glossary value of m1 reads 1.2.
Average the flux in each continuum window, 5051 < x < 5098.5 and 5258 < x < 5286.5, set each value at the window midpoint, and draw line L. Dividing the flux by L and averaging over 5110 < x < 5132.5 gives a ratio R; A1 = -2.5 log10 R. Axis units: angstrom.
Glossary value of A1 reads 0.05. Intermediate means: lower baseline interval 0.514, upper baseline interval 0.632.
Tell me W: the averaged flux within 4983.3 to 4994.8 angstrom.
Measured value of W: 0.492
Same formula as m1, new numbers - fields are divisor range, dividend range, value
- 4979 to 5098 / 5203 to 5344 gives 1.49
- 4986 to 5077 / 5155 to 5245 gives 1.18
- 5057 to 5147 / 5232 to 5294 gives 1.32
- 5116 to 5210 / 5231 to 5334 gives 1.43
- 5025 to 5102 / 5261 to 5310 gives 1.45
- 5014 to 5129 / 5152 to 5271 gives 1.16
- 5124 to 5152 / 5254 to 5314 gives 1.33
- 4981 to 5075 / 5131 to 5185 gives 1.11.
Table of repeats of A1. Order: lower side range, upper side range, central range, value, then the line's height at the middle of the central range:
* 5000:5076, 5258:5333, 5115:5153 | 0.033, 0.552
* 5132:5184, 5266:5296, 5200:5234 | 0.046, 0.582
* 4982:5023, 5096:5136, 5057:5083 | -0.053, 0.487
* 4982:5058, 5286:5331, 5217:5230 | 0.028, 0.642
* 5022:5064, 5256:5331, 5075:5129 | 0.051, 0.536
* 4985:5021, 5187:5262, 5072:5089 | -0.029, 0.494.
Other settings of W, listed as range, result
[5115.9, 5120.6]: 0.547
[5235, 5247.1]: 0.634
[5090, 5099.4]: 0.537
